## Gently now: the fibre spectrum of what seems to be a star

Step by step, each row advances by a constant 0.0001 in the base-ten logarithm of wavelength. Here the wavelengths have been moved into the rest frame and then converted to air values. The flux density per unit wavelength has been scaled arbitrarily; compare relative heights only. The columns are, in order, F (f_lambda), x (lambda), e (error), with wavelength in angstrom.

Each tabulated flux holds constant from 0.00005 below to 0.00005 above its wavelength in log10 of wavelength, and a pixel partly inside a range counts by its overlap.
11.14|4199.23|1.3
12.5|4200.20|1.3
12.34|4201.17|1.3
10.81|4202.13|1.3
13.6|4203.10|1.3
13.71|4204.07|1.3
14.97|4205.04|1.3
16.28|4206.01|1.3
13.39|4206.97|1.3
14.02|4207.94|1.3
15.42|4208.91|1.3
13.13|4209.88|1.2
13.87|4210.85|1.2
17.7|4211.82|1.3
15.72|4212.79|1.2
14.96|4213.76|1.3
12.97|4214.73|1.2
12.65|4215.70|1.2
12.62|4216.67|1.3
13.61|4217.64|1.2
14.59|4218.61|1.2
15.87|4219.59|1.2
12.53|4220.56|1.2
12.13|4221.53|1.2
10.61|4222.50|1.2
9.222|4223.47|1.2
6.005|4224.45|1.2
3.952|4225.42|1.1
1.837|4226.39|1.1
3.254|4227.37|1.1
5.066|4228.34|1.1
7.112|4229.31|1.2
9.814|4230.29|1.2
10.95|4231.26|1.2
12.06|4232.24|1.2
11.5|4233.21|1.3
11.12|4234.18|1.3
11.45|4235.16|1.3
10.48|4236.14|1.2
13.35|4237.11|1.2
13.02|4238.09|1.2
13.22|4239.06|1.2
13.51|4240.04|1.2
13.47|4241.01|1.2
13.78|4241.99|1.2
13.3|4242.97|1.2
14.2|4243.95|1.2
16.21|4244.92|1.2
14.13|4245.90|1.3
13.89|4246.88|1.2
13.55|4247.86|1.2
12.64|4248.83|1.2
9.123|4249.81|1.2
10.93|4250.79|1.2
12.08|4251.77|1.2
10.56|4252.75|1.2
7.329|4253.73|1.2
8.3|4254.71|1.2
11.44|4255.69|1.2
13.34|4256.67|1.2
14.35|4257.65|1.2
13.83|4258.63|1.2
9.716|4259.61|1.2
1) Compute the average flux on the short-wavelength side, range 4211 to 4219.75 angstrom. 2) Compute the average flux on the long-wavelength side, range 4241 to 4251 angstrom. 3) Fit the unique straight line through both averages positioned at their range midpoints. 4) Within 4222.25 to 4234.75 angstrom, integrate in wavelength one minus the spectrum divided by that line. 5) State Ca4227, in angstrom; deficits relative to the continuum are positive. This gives 5.43 angstrom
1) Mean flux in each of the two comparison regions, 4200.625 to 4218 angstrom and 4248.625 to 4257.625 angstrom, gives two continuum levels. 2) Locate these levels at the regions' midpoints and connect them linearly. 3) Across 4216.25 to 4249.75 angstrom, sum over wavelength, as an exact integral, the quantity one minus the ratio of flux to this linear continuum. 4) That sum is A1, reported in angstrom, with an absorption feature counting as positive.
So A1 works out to 2.4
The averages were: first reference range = 14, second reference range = 10.8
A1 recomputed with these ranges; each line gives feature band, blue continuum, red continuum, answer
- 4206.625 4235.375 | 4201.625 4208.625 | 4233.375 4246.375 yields 4.8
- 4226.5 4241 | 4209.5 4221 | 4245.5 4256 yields 2.6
